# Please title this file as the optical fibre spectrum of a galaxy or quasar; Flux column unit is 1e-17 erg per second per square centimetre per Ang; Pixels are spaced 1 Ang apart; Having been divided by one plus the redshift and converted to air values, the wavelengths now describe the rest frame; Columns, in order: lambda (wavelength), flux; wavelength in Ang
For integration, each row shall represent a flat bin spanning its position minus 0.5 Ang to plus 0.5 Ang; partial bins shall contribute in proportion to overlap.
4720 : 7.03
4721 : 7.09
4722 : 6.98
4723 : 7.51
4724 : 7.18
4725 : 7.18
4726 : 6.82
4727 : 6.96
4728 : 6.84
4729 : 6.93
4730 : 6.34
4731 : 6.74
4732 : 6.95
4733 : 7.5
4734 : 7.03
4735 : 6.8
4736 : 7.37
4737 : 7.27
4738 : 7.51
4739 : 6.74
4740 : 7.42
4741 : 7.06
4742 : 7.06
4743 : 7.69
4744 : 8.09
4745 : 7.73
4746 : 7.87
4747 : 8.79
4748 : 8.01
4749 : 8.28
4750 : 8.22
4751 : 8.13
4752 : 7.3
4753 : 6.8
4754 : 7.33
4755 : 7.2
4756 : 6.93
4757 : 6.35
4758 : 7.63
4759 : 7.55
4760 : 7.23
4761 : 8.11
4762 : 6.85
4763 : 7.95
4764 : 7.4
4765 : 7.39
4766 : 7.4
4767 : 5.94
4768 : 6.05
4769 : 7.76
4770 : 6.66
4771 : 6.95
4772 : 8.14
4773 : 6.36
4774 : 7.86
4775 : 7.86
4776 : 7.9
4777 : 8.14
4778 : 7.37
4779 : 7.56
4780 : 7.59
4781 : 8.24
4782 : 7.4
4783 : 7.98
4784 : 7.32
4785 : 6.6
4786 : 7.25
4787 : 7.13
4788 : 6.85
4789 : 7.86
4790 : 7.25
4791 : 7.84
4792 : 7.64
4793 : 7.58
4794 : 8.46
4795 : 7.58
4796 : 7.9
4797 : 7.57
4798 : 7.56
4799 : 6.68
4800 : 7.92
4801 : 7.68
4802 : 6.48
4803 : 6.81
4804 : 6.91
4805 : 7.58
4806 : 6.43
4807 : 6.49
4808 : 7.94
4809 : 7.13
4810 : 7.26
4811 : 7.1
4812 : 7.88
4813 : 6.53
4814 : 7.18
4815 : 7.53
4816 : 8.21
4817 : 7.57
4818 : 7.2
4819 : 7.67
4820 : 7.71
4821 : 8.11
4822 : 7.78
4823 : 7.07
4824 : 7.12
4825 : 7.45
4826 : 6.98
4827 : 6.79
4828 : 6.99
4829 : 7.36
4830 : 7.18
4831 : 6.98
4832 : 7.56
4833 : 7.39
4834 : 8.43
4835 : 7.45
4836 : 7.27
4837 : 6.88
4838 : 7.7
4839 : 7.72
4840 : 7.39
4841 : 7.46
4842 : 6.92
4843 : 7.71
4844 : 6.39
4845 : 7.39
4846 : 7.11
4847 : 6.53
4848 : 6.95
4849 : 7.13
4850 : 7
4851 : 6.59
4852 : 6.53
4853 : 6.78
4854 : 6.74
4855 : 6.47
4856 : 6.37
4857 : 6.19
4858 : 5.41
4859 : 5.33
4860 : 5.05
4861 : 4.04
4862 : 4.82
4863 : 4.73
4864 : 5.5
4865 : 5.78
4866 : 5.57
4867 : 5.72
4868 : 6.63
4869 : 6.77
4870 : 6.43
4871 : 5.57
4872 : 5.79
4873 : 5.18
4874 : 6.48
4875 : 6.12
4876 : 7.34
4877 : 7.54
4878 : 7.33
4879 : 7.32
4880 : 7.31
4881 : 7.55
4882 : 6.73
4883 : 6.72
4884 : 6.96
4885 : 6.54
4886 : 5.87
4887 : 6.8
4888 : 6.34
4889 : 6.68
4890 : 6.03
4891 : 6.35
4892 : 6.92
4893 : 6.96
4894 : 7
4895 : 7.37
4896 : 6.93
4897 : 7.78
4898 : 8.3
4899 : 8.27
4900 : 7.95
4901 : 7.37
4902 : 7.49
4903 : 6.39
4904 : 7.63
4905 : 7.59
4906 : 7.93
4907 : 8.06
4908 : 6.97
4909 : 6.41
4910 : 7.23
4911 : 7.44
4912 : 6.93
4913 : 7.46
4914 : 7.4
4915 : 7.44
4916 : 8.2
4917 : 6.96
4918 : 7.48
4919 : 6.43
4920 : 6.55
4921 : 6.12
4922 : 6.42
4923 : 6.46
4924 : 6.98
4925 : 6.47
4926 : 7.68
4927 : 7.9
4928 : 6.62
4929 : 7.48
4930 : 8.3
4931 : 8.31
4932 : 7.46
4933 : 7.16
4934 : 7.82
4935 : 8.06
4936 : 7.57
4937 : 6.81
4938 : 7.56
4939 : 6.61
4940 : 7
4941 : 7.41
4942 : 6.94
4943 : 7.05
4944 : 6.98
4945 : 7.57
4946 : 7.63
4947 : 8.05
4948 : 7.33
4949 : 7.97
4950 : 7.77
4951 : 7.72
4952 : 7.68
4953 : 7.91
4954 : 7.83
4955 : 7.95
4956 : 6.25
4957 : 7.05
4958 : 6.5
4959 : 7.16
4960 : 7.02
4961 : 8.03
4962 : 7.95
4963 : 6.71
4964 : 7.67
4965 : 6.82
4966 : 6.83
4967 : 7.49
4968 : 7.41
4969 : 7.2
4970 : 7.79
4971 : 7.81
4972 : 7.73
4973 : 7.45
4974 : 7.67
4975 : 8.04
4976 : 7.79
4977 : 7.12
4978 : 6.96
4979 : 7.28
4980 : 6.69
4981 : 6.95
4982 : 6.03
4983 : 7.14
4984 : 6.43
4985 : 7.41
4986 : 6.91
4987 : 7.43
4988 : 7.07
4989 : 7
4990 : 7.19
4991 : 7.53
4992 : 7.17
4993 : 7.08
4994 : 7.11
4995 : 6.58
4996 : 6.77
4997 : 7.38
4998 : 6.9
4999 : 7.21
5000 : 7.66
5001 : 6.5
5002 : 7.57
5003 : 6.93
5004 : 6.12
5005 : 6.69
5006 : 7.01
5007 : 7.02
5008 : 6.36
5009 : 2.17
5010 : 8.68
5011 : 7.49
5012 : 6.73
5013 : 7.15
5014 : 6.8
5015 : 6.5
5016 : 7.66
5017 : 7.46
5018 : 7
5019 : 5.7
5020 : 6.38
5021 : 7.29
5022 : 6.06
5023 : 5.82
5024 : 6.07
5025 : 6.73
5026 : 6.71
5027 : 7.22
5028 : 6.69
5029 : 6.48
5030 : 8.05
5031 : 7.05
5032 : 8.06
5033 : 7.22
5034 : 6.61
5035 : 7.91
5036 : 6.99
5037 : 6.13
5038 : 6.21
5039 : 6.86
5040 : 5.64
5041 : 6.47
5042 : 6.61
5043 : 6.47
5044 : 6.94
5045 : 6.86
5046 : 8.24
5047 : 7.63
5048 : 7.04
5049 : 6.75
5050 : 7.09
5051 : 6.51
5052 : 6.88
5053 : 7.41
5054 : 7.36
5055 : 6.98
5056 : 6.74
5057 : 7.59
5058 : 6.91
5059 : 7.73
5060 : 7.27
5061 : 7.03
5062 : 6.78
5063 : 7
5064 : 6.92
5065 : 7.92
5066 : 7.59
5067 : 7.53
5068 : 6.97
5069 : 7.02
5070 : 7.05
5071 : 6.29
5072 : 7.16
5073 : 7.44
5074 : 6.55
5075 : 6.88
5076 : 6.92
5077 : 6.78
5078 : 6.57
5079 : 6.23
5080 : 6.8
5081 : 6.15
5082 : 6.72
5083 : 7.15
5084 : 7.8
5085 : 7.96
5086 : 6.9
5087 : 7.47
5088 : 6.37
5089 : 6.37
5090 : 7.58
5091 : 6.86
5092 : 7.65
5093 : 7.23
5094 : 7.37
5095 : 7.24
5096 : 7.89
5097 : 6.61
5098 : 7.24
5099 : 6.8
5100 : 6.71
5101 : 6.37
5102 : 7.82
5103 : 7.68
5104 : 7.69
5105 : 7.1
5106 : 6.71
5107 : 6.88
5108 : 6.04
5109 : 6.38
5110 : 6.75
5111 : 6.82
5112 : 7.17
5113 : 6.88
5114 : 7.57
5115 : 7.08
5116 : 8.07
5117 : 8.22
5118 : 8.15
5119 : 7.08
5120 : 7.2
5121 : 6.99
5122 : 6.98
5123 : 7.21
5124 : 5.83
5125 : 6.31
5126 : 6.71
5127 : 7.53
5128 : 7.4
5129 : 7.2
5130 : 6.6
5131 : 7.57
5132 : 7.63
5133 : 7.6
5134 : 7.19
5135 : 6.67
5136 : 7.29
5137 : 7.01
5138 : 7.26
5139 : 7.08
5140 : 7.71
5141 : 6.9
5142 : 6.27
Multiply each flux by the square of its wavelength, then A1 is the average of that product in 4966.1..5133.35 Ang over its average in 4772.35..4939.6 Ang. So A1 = 1.07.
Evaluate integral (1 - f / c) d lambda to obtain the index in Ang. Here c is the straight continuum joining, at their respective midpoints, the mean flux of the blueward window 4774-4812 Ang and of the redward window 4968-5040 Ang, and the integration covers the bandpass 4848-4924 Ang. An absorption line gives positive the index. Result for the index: 5.6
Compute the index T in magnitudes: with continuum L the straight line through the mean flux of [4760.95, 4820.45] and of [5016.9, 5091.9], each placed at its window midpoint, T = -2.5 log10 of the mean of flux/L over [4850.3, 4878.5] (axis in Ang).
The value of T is 0.200 mag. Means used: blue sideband 7.38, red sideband 6.94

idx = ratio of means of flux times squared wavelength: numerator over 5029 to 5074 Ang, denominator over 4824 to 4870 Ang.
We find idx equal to 1.15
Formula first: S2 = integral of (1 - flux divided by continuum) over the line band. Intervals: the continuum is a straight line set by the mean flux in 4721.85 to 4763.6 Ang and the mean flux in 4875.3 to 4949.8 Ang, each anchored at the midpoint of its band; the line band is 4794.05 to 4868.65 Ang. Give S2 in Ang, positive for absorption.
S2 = 3.45 Ang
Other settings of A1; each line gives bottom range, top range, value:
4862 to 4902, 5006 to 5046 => 1.07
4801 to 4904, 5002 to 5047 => 1.06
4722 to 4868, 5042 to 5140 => 1.12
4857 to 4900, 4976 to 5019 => 1.13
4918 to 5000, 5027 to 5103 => 1.01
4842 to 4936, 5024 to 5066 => 1.09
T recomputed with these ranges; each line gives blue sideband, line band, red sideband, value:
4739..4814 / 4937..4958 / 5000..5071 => -0.05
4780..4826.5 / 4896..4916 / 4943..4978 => -0.01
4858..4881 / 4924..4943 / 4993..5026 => -0.16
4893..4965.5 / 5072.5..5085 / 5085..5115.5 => 0.03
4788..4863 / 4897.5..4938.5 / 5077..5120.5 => -0.04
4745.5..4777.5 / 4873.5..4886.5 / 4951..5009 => 0.06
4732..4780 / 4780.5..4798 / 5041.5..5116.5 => -0.03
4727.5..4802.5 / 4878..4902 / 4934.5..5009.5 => 0.03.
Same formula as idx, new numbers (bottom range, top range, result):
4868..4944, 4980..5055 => 1.02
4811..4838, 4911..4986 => 1.04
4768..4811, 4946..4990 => 1.07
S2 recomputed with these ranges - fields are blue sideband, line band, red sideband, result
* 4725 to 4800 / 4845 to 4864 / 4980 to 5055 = 2.9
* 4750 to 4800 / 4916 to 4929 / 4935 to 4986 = 0.7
